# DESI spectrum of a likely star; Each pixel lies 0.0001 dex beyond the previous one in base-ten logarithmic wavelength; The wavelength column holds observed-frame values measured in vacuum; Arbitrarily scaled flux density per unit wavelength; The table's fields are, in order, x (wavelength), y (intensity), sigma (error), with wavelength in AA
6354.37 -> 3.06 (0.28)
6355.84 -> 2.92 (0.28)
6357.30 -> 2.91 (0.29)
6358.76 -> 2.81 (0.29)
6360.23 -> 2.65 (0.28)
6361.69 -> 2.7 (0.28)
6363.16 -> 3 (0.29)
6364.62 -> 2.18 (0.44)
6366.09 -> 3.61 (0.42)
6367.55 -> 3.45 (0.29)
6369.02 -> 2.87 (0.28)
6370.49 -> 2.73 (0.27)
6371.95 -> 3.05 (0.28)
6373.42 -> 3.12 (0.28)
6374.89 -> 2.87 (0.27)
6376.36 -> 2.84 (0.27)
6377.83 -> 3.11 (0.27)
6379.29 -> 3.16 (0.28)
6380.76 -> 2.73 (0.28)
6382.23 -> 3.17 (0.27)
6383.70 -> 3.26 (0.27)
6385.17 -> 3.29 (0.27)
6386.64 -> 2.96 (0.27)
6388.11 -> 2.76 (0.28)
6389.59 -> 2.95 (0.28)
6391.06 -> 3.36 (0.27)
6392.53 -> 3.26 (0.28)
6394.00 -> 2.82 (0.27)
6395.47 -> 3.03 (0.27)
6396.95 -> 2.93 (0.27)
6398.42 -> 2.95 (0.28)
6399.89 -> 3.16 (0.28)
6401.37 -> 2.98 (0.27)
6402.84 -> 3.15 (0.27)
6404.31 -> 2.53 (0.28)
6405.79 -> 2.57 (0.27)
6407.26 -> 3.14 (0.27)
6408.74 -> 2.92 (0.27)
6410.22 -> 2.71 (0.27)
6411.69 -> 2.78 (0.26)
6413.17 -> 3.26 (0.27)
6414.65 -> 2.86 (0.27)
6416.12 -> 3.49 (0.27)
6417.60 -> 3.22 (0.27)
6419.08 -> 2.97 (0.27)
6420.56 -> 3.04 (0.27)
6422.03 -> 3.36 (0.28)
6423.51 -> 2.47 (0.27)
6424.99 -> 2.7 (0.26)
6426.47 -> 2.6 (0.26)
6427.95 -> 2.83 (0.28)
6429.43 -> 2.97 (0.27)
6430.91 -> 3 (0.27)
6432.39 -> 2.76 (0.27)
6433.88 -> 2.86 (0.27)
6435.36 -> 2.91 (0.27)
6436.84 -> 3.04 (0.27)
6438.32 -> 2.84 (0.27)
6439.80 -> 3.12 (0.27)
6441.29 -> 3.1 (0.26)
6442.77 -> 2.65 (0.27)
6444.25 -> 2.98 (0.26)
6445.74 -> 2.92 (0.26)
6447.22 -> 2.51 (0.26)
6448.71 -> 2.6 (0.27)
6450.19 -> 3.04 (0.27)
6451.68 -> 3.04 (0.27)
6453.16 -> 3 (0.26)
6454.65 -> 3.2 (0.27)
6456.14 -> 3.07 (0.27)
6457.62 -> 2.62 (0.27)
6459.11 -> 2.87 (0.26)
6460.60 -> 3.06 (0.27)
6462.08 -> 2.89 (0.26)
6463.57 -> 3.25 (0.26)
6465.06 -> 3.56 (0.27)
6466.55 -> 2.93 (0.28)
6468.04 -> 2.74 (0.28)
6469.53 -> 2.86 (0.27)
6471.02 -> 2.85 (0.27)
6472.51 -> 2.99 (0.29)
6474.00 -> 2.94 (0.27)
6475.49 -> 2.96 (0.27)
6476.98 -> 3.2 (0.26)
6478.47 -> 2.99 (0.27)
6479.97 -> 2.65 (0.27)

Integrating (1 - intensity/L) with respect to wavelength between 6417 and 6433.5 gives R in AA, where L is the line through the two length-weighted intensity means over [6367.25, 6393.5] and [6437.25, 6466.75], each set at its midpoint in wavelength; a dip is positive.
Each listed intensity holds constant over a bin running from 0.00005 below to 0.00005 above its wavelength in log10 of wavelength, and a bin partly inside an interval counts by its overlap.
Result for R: 0.5 AA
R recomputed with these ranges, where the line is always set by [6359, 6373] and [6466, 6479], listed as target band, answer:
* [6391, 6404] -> -0.5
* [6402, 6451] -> 0.4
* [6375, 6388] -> -0.5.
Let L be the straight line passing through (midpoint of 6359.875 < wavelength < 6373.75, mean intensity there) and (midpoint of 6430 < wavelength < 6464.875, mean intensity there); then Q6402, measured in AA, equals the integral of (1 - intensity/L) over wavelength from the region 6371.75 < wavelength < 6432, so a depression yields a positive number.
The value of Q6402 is -0.9 AA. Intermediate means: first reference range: 2.94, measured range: 2.98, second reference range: 2.94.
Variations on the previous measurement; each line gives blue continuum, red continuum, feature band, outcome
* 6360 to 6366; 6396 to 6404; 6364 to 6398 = -1.87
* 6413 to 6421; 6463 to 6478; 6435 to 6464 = 1.28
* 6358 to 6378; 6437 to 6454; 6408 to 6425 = -0.51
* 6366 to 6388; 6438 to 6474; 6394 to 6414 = 0.61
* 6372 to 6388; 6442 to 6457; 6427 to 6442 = -0.04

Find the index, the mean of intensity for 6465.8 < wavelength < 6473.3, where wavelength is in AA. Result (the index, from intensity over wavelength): 2.87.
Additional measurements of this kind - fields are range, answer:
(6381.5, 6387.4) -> 3.17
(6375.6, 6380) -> 3.04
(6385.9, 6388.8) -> 2.86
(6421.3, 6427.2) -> 2.78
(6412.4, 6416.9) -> 3.2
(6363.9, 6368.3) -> 3.08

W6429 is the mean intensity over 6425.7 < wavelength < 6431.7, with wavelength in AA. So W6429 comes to 2.85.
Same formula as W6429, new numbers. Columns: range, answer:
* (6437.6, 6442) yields 3.02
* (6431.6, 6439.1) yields 2.88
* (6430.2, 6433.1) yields 2.88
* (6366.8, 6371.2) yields 3.02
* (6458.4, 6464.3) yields 3.02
